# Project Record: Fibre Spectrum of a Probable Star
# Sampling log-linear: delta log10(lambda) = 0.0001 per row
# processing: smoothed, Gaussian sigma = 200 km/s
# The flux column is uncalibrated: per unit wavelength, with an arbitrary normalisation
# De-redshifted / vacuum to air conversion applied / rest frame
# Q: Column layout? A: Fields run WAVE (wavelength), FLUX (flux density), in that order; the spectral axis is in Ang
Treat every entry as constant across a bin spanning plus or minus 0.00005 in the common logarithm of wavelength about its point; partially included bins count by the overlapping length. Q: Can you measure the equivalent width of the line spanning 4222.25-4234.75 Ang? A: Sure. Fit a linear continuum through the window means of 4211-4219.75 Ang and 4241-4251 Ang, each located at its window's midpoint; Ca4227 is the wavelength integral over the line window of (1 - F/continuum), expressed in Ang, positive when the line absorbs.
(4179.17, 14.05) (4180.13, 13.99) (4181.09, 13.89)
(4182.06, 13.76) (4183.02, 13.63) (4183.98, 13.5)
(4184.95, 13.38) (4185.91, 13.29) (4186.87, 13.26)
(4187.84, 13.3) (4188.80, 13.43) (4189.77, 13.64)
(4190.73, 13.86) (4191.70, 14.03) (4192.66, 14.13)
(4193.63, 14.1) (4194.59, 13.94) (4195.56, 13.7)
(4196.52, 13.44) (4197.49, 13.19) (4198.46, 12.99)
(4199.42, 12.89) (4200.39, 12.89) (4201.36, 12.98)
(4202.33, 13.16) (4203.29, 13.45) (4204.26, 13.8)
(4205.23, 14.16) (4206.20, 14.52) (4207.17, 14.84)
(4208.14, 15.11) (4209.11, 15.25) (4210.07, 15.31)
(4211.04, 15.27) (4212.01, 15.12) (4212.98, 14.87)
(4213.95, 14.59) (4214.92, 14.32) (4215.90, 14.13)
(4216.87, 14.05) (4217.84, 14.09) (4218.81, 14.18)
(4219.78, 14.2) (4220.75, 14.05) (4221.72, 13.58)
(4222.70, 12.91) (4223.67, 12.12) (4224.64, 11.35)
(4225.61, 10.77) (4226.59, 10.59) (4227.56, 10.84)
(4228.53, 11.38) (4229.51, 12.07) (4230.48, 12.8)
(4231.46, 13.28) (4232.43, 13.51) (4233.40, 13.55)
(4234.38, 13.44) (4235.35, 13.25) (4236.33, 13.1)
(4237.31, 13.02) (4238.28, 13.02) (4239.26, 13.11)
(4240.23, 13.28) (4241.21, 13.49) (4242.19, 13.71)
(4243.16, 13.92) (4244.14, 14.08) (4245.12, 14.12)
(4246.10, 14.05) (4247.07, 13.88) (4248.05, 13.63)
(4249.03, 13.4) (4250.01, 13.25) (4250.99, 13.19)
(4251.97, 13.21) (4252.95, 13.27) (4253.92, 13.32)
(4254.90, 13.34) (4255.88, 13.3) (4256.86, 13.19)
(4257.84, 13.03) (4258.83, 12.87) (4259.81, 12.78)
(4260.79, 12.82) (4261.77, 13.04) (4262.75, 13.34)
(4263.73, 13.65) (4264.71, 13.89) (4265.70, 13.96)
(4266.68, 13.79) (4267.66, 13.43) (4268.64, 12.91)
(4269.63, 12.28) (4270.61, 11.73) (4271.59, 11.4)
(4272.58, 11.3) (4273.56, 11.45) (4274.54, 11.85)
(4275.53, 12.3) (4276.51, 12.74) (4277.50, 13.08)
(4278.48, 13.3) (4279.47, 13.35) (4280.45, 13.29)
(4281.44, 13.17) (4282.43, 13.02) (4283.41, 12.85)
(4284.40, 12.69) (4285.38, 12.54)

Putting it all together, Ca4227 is 1.7 Ang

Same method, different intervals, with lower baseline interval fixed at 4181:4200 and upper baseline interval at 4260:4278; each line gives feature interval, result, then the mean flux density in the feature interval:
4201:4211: -0.7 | 14.3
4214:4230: 0.5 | 12.8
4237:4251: -0.6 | 13.6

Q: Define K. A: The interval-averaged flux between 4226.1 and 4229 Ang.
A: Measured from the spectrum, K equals 10.9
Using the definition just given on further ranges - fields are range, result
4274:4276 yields 12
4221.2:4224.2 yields 12.9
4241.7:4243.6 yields 13.9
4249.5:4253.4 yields 13.2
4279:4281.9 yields 13.3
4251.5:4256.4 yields 13.3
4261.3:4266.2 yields 13.6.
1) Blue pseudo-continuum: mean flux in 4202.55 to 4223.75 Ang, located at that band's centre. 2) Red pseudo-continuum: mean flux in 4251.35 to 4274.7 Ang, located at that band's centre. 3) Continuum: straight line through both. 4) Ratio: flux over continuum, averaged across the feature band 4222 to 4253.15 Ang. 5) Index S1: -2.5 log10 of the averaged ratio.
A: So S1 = 0.05 mag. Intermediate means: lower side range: 14.3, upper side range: 12.9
